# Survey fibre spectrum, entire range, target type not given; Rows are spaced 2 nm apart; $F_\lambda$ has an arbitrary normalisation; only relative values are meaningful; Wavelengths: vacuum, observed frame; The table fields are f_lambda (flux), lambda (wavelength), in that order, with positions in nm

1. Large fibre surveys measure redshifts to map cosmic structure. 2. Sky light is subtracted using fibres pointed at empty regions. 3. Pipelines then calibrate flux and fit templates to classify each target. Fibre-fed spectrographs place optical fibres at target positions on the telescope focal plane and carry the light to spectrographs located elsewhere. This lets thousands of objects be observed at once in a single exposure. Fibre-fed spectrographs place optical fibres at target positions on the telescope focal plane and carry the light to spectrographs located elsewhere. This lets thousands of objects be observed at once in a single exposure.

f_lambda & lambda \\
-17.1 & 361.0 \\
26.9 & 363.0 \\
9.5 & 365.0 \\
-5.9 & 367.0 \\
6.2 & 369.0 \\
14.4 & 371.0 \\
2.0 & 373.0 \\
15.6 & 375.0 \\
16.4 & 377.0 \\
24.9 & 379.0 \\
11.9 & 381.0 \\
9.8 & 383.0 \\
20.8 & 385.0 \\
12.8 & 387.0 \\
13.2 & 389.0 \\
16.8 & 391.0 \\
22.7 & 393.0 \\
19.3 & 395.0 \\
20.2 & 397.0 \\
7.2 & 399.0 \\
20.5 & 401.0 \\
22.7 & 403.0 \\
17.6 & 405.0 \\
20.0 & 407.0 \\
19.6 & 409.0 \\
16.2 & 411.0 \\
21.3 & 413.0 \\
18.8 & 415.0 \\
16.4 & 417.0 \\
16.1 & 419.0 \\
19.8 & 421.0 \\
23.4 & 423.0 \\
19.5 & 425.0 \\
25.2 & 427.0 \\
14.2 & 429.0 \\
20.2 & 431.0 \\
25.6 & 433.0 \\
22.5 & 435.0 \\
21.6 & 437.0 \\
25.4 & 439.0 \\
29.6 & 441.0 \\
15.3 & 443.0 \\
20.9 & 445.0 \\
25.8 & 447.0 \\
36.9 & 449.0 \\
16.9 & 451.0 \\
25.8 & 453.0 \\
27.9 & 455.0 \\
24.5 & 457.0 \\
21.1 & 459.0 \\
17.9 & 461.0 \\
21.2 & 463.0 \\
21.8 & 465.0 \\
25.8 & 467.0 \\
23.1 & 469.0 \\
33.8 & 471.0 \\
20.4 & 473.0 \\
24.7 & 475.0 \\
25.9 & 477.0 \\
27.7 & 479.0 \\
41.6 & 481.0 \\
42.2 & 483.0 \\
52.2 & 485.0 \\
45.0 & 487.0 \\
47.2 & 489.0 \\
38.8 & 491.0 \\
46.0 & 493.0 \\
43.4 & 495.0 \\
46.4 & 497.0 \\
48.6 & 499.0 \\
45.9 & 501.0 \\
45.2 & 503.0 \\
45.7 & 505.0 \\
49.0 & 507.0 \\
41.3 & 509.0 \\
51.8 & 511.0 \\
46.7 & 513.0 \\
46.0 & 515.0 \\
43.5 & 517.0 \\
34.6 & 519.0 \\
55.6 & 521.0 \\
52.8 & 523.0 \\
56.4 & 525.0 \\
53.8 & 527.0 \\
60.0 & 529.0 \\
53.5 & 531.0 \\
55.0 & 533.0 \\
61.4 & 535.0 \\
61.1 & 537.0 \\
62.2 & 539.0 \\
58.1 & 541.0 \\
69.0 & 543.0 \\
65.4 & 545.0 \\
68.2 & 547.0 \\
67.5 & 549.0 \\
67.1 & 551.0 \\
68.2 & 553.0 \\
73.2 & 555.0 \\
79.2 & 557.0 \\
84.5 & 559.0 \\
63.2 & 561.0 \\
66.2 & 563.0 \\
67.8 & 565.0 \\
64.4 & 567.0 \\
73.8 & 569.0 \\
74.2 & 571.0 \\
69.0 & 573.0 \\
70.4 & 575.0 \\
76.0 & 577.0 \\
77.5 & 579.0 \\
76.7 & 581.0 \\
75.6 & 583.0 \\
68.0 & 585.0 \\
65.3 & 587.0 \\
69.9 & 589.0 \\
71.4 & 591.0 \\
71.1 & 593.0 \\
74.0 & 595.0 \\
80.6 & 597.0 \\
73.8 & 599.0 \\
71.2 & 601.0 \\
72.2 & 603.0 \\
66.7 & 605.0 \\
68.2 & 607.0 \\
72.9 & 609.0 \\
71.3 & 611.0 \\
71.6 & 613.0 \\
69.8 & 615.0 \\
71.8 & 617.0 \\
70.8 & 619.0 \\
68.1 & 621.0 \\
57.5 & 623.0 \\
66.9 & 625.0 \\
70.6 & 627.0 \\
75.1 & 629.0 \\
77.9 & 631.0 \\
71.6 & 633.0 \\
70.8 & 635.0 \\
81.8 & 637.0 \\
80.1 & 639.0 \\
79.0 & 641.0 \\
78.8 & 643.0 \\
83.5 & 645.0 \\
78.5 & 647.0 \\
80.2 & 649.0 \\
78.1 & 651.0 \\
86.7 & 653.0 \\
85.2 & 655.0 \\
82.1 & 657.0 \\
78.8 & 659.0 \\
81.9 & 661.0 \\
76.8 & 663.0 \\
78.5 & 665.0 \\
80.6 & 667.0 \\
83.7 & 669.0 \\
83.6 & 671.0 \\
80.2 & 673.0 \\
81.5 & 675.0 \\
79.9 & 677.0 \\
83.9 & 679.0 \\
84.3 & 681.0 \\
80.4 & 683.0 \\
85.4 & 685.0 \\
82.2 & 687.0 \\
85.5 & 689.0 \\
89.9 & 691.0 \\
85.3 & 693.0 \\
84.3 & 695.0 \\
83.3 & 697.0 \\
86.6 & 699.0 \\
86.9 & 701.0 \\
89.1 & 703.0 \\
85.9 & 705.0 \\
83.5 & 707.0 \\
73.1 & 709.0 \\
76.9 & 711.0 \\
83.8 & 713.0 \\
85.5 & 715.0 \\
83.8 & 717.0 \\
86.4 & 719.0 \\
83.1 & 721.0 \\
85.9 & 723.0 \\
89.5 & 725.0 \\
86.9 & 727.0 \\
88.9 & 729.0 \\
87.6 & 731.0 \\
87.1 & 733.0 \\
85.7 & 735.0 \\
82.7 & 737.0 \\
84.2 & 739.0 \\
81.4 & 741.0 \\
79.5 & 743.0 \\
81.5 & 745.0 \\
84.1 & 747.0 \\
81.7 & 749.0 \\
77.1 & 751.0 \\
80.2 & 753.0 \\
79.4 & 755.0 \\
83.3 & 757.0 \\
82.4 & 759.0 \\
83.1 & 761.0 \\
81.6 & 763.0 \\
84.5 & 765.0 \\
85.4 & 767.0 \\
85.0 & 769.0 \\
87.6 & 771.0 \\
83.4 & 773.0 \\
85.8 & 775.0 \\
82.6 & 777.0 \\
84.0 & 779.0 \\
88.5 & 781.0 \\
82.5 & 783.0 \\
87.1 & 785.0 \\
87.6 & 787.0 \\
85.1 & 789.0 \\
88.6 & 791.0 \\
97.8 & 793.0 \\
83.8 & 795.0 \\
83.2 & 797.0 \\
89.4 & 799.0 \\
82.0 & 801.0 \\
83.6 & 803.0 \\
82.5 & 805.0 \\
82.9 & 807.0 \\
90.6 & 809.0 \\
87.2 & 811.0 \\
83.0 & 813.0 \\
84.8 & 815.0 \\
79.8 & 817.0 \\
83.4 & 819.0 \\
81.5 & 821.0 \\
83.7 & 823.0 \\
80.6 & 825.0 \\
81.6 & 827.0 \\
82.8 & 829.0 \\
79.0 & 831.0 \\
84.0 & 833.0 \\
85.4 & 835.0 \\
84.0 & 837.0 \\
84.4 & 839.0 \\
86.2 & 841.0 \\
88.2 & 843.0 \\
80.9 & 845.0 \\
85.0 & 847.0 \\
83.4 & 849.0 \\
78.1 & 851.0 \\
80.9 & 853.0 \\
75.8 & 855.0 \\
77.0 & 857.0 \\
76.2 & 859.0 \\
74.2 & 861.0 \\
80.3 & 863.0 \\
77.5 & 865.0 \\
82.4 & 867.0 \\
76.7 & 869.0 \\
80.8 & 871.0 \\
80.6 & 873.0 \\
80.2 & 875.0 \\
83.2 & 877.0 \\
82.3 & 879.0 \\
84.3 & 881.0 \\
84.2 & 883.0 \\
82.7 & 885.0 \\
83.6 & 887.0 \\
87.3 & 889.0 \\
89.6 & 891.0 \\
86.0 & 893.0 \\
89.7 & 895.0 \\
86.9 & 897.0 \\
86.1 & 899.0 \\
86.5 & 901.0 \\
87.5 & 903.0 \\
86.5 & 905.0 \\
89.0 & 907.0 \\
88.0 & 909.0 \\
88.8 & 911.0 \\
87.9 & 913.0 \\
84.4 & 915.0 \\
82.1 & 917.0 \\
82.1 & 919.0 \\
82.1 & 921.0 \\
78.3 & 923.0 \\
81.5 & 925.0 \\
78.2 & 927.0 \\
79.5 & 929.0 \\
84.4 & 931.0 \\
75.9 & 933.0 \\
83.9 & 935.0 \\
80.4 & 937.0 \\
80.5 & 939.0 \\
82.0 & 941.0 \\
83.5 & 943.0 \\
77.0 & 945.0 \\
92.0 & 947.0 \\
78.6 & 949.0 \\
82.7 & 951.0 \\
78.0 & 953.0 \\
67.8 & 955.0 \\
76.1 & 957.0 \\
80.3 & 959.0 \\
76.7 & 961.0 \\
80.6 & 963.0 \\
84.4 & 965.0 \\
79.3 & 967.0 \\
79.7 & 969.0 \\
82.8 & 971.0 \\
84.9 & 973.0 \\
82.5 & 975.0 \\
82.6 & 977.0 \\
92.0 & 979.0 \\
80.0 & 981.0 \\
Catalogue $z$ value 0.204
